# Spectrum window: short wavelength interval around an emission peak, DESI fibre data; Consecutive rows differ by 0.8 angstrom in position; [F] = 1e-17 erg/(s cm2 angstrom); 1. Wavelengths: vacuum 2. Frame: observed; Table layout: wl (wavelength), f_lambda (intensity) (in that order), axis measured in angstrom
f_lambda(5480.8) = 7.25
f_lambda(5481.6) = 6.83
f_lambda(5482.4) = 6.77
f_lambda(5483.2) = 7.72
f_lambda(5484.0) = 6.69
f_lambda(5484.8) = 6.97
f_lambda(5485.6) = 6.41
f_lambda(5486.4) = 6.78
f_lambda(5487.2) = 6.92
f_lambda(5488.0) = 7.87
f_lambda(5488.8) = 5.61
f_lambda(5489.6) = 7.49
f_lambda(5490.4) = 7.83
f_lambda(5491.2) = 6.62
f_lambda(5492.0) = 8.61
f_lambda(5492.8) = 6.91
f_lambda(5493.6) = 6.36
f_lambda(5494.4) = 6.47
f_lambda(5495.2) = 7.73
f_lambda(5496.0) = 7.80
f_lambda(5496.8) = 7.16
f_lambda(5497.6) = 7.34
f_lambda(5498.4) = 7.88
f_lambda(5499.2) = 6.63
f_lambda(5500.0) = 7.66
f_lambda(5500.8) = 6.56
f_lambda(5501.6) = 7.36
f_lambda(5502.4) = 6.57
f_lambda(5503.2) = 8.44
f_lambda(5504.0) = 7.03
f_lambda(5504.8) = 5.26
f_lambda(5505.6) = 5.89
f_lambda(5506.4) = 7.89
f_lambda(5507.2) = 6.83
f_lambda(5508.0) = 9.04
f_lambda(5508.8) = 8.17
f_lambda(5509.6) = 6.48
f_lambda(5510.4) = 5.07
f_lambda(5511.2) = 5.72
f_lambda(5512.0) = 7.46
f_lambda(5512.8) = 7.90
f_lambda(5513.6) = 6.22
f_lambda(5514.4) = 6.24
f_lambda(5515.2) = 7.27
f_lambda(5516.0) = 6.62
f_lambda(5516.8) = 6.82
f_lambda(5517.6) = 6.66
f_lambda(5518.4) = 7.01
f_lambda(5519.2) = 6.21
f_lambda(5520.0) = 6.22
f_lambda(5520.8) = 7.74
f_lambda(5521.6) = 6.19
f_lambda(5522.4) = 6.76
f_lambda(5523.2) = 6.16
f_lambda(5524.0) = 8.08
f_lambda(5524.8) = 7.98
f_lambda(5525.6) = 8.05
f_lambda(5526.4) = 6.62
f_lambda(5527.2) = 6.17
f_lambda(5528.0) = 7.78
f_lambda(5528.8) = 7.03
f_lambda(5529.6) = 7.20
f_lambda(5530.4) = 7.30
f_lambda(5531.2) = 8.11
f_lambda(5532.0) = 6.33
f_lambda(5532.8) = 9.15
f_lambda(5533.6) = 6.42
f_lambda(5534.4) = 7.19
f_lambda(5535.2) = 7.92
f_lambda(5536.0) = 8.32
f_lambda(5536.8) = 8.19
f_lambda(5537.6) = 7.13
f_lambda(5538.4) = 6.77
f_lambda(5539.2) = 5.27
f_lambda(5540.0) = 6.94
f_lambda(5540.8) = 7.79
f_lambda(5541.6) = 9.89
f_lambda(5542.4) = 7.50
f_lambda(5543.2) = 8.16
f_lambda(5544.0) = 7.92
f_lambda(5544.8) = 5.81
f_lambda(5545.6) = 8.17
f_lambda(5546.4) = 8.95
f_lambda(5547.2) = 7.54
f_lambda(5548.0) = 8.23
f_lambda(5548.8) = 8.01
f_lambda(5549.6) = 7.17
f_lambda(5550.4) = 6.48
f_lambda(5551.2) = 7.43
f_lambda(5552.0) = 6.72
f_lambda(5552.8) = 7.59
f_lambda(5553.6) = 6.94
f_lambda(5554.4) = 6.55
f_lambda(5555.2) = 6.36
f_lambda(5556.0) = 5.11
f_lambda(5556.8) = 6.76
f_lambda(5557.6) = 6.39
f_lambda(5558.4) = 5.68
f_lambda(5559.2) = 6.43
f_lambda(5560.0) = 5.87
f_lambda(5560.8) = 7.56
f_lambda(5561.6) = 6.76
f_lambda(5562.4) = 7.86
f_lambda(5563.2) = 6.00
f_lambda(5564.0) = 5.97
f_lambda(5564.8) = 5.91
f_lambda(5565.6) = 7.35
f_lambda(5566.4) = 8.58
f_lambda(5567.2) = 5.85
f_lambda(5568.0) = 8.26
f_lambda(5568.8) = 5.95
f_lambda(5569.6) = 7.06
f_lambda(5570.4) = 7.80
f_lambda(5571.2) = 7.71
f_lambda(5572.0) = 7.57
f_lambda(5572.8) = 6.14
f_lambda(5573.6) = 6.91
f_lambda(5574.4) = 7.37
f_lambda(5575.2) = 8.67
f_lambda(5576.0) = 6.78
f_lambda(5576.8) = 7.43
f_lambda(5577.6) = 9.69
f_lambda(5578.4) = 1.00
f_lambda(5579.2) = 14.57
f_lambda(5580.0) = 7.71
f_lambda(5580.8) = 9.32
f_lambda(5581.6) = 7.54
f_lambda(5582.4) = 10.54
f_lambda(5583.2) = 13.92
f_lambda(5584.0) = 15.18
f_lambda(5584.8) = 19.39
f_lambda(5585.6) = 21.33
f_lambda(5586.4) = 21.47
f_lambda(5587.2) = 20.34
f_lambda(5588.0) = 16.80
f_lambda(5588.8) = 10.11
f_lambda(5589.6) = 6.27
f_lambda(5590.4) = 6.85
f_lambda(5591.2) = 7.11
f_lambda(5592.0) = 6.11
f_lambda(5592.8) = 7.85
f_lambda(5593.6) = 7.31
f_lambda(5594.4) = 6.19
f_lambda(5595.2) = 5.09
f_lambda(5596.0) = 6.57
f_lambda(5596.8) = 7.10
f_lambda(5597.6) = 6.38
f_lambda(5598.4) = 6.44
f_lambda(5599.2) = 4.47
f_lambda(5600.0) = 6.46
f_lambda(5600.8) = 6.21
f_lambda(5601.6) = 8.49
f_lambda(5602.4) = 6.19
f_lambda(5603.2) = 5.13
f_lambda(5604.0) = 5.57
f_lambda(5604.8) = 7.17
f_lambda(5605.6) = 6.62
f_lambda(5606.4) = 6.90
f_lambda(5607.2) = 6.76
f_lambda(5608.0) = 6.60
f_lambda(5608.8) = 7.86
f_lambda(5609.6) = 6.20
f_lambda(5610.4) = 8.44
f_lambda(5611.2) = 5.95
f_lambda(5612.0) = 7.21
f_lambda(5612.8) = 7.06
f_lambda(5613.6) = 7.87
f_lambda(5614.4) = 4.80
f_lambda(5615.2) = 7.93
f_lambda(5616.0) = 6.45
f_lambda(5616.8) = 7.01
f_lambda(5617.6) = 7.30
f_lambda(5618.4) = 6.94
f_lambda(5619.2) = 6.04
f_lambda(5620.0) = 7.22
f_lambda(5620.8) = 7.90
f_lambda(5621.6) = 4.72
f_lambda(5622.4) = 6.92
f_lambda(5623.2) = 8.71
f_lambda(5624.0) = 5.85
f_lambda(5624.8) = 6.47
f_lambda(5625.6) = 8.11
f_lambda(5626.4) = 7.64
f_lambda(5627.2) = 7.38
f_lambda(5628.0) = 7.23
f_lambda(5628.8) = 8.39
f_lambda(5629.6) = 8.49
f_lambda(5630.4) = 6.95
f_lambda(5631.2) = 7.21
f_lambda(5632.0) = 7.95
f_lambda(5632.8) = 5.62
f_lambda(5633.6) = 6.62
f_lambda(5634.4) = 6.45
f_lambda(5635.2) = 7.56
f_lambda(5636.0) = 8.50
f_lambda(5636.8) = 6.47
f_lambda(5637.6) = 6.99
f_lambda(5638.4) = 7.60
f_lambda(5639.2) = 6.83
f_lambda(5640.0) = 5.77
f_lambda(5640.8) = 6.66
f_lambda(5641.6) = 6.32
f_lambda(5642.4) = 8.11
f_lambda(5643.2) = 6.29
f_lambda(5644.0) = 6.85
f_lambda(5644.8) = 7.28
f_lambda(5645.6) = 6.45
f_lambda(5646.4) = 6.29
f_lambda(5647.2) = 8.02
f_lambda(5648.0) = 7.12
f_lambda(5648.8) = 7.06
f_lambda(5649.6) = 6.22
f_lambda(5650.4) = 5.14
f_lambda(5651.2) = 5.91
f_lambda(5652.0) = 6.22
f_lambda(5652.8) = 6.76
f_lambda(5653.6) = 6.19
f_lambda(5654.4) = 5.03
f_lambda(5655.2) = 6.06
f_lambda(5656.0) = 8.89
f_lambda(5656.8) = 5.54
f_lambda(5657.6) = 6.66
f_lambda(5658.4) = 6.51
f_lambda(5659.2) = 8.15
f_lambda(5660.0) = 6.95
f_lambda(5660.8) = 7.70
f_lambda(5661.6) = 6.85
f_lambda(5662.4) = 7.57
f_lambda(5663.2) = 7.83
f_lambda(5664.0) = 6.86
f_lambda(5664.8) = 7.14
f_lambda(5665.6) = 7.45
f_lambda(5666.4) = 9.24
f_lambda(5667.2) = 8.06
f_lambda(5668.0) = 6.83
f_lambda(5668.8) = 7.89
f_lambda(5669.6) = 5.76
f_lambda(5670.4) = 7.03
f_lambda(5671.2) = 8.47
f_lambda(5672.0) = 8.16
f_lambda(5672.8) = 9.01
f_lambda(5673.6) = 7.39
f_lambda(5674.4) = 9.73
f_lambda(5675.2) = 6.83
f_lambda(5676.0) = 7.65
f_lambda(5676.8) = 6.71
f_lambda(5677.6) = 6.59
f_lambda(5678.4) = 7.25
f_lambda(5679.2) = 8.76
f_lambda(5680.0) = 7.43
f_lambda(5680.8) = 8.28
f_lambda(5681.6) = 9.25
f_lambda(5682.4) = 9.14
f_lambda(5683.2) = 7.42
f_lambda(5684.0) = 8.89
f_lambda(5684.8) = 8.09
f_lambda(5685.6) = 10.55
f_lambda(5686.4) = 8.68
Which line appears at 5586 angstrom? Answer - H-beta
